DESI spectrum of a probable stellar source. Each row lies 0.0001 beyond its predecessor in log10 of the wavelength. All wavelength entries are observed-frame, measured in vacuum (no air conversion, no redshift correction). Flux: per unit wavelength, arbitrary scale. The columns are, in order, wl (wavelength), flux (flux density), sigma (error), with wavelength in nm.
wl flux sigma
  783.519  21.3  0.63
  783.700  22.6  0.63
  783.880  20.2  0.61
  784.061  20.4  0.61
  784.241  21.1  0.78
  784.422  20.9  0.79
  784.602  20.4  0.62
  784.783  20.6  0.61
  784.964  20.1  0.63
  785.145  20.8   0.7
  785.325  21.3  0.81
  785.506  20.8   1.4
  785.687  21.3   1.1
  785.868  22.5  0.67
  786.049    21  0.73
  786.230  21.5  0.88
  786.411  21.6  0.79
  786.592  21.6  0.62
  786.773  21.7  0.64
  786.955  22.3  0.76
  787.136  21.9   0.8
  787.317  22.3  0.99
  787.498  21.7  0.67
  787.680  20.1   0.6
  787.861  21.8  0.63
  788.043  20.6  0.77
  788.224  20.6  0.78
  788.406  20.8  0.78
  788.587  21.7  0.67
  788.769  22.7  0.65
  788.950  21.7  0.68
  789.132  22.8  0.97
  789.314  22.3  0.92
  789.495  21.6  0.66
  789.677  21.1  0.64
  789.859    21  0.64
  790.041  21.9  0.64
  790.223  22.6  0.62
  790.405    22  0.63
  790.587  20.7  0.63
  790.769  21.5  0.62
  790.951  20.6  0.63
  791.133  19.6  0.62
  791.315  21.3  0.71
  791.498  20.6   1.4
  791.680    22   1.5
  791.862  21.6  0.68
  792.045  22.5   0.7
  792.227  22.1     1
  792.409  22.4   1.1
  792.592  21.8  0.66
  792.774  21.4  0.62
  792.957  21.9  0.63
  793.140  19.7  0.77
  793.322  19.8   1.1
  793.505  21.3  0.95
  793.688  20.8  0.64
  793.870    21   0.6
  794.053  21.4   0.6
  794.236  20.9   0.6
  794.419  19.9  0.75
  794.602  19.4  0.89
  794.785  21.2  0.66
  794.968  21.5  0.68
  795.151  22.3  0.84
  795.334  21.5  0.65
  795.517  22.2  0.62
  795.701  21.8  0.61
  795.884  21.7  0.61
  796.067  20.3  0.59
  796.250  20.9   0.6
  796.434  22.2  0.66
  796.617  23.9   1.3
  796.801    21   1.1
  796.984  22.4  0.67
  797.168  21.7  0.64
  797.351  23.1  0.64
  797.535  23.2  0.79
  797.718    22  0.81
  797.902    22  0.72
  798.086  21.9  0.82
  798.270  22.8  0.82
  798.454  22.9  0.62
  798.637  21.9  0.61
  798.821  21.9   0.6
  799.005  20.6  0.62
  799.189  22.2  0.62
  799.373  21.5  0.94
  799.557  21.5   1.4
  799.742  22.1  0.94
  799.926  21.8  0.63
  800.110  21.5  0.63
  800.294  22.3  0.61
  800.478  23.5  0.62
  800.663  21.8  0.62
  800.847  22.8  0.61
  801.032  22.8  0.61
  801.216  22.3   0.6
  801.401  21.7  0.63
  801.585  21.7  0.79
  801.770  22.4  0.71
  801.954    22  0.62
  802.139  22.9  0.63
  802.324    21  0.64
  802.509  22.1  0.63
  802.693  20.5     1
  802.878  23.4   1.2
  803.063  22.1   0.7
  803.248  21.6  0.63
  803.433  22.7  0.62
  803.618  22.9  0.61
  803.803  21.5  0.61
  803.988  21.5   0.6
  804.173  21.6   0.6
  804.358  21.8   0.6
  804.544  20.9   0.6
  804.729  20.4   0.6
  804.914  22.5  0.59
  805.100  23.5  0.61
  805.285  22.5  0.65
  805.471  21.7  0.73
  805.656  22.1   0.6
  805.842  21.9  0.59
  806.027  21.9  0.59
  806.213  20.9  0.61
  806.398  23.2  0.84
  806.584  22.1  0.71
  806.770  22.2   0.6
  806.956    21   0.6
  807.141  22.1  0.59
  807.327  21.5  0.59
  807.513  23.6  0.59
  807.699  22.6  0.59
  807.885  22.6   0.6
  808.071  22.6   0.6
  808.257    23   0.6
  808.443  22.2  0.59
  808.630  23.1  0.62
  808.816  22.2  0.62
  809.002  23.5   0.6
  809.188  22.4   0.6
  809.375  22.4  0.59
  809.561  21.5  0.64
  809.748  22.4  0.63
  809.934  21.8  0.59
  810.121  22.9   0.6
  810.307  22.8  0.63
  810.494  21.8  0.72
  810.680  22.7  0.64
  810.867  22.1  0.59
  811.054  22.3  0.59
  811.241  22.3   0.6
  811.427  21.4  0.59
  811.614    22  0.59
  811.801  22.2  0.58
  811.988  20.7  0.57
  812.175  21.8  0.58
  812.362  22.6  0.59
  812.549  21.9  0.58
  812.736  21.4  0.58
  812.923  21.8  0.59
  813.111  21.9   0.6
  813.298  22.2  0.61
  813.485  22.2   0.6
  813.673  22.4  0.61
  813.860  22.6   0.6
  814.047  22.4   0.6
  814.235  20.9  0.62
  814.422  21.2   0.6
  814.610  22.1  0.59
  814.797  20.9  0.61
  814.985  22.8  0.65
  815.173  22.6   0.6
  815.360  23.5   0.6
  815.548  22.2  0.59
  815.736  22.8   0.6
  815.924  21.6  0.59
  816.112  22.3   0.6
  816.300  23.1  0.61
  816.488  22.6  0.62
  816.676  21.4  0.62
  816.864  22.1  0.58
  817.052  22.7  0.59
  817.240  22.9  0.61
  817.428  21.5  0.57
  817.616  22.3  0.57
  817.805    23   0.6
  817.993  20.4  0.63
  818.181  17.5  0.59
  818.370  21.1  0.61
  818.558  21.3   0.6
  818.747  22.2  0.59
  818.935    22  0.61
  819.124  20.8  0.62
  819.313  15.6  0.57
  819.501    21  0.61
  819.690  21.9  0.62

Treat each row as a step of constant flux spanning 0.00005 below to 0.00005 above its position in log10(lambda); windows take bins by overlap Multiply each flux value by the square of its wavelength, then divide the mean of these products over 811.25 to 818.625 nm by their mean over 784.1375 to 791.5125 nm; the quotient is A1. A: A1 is 1.10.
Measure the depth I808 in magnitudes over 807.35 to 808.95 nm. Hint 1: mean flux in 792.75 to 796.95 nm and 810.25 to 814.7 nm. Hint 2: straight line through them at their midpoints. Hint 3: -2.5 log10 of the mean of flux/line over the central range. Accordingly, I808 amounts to -0.04 mag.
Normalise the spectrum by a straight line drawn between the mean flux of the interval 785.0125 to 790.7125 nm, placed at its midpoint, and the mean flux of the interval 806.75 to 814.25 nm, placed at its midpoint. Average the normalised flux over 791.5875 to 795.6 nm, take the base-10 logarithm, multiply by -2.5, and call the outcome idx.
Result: 0.021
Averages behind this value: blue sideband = 21.5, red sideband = 22.2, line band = 21.3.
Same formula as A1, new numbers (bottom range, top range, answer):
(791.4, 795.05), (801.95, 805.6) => 1.07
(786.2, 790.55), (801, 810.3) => 1.07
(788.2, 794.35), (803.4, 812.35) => 1.08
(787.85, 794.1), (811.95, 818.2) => 1.09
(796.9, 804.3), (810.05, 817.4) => 1.04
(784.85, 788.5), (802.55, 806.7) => 1.08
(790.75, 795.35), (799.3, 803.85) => 1.07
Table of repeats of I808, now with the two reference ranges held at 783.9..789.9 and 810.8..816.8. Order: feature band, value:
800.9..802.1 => -0.02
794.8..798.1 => -0.02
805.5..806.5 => -0.01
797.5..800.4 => -0.02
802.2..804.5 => 0.00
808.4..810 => -0.02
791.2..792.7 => -0.01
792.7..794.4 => 0.03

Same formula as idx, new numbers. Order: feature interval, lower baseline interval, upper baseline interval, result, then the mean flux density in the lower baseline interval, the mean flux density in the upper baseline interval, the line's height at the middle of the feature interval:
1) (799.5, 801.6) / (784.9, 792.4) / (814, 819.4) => -0.031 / 21.5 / 21.6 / 21.6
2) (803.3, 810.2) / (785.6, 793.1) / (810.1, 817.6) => -0.011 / 21.6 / 22.1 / 22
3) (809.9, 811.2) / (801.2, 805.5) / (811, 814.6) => -0.021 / 22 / 21.9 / 21.9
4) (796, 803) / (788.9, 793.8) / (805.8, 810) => -0.011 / 21.4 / 22.3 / 21.9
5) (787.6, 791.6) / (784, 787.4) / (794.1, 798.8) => 0.005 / 21.3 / 21.8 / 21.5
